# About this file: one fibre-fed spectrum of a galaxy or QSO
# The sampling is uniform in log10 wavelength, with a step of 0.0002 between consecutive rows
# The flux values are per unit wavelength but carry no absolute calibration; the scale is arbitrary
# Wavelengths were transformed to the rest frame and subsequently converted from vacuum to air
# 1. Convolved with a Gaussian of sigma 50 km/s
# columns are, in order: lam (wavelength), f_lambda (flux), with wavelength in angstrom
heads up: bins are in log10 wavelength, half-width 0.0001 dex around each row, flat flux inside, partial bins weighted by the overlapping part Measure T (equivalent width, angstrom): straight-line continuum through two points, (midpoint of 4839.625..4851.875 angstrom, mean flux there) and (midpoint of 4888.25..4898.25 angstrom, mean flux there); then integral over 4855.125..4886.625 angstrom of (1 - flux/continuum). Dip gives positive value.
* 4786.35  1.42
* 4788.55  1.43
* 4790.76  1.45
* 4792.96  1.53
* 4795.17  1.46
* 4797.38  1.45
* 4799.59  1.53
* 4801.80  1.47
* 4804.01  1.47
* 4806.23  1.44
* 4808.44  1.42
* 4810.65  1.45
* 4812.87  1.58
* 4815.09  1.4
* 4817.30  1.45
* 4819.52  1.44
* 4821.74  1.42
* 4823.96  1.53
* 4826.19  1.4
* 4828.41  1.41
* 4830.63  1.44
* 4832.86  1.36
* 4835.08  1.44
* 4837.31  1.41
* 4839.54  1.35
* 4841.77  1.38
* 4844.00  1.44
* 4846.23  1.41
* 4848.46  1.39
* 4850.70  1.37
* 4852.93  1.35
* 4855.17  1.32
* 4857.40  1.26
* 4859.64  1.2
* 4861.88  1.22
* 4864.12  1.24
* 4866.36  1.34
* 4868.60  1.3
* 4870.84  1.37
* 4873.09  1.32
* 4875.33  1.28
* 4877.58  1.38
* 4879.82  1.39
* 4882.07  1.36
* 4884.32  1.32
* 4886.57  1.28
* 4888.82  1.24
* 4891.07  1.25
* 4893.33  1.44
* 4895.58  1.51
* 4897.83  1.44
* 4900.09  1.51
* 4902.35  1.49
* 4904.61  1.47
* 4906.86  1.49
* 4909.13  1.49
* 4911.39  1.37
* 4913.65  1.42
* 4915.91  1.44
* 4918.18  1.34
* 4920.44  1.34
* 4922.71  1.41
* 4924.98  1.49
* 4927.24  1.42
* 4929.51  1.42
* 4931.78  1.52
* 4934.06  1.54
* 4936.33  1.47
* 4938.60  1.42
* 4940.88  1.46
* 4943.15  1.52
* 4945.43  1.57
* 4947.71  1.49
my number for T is 1.8 angstrom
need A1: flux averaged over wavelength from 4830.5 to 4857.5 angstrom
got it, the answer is 1.38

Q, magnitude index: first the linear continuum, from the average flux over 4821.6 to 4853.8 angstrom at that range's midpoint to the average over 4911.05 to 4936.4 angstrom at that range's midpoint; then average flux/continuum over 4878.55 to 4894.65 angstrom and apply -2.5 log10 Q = 0.07 mag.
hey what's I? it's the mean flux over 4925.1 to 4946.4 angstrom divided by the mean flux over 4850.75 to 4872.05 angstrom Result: 1.15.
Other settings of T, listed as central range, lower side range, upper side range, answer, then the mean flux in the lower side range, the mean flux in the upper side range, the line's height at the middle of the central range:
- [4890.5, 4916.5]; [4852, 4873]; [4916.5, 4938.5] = -1.2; 1.29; 1.44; 1.38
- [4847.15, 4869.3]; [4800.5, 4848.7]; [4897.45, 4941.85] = 2.1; 1.43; 1.45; 1.44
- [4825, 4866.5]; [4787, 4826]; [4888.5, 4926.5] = 2.7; 1.46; 1.42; 1.45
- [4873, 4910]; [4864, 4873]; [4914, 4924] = -1.1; 1.32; 1.39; 1.35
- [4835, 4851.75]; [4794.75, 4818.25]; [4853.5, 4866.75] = -0.9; 1.47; 1.26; 1.33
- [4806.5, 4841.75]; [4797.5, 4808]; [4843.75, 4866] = -0.6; 1.47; 1.32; 1.41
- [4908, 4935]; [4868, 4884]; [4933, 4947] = 0.4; 1.34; 1.5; 1.45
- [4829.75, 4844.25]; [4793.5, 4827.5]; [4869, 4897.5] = 0.2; 1.46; 1.35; 1.42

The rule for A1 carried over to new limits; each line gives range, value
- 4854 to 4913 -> 1.36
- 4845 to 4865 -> 1.31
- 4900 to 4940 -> 1.45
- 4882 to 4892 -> 1.28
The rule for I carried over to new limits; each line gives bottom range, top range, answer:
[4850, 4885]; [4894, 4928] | 1.10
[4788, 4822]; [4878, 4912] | 0.96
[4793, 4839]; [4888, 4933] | 0.98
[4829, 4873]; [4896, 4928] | 1.07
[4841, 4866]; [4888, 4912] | 1.08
